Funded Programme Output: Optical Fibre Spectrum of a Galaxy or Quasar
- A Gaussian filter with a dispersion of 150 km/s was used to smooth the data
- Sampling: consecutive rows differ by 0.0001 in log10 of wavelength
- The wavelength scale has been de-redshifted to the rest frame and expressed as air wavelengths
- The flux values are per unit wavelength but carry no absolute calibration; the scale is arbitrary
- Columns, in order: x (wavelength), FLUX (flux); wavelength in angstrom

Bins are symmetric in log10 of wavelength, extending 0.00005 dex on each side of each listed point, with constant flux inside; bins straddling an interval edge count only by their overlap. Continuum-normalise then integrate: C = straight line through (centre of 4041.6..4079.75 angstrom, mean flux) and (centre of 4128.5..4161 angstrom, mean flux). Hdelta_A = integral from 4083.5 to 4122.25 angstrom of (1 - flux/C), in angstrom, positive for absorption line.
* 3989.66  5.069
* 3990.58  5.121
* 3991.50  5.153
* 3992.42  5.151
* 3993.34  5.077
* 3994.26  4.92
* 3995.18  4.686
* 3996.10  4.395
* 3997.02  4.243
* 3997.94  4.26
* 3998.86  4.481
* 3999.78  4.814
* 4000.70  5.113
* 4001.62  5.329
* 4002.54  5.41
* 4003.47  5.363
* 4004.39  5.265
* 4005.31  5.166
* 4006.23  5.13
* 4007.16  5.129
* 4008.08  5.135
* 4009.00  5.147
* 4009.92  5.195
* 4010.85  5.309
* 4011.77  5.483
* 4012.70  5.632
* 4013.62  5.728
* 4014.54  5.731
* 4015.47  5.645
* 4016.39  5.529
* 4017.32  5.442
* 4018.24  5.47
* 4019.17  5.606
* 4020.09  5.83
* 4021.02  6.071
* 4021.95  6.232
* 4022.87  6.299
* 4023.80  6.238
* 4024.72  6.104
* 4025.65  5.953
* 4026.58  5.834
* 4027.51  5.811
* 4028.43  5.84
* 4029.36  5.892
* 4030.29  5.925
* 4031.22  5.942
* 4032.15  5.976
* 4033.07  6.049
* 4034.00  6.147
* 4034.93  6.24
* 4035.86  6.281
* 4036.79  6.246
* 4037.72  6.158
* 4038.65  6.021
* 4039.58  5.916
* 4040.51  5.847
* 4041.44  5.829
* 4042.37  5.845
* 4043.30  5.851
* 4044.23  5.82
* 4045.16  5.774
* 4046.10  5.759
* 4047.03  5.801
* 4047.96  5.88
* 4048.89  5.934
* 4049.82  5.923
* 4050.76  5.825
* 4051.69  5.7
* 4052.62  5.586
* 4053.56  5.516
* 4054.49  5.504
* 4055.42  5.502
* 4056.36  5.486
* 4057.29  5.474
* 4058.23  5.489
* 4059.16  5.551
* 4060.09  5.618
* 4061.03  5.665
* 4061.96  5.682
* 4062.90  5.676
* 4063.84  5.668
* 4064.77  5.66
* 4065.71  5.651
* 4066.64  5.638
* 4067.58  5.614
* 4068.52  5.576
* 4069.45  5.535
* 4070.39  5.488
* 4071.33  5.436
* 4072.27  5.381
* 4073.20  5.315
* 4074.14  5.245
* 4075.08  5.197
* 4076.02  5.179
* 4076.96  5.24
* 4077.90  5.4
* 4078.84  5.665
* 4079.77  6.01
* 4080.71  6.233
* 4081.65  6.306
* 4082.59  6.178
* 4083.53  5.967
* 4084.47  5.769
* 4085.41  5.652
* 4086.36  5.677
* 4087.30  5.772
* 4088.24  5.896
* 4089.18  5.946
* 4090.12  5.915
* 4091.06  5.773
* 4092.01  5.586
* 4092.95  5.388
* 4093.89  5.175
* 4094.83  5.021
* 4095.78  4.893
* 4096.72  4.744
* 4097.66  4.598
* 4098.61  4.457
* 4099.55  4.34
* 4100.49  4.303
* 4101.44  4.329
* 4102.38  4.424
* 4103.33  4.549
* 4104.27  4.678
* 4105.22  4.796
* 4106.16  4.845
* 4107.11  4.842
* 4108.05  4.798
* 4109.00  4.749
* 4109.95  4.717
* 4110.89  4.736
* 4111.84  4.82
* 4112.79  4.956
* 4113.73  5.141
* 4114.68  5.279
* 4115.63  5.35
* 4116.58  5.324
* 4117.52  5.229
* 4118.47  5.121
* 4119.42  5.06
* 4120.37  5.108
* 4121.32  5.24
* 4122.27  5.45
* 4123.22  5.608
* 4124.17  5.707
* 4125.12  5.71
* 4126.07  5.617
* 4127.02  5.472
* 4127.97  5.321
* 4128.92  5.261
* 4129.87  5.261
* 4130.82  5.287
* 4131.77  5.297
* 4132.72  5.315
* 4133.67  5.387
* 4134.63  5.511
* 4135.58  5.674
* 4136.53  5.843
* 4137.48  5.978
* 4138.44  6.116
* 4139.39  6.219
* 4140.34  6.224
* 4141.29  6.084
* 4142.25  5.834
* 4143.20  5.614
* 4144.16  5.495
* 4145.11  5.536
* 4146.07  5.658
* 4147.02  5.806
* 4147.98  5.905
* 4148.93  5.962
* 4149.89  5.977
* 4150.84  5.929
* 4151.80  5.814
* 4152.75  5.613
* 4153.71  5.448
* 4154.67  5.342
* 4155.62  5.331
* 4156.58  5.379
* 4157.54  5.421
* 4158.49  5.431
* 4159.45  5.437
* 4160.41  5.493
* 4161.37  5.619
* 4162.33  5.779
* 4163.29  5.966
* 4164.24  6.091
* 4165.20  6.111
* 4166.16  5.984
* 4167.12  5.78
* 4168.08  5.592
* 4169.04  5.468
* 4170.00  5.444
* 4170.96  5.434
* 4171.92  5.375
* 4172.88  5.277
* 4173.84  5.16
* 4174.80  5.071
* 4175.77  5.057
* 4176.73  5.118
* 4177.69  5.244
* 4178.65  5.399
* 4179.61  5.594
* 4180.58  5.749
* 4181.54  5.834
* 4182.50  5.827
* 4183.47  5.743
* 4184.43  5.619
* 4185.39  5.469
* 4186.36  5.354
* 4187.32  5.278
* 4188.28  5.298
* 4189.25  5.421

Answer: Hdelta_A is 3.7 angstrom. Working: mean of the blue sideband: 5.6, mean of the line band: 5.09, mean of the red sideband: 5.64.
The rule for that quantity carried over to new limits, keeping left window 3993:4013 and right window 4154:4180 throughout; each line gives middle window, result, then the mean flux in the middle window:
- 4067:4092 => -2.0 angstrom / 5.66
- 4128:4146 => -0.8 angstrom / 5.65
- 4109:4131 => 0.5 angstrom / 5.24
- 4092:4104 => 1.3 angstrom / 4.72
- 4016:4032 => -2.5 angstrom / 5.88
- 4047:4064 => -1.6 angstrom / 5.65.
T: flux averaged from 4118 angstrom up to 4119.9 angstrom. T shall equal 5.08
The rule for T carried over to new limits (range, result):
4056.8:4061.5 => 5.57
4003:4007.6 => 5.2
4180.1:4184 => 5.79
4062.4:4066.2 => 5.66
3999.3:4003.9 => 5.2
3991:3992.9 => 5.14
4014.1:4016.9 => 5.62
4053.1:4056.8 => 5.5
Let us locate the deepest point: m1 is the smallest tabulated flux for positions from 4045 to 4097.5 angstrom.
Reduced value 4.744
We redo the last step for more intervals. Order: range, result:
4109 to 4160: 4.717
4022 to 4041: 5.811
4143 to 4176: 5.057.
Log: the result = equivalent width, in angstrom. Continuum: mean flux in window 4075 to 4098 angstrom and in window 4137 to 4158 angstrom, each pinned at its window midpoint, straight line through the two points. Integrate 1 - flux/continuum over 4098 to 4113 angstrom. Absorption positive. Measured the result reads 2.6 angstrom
